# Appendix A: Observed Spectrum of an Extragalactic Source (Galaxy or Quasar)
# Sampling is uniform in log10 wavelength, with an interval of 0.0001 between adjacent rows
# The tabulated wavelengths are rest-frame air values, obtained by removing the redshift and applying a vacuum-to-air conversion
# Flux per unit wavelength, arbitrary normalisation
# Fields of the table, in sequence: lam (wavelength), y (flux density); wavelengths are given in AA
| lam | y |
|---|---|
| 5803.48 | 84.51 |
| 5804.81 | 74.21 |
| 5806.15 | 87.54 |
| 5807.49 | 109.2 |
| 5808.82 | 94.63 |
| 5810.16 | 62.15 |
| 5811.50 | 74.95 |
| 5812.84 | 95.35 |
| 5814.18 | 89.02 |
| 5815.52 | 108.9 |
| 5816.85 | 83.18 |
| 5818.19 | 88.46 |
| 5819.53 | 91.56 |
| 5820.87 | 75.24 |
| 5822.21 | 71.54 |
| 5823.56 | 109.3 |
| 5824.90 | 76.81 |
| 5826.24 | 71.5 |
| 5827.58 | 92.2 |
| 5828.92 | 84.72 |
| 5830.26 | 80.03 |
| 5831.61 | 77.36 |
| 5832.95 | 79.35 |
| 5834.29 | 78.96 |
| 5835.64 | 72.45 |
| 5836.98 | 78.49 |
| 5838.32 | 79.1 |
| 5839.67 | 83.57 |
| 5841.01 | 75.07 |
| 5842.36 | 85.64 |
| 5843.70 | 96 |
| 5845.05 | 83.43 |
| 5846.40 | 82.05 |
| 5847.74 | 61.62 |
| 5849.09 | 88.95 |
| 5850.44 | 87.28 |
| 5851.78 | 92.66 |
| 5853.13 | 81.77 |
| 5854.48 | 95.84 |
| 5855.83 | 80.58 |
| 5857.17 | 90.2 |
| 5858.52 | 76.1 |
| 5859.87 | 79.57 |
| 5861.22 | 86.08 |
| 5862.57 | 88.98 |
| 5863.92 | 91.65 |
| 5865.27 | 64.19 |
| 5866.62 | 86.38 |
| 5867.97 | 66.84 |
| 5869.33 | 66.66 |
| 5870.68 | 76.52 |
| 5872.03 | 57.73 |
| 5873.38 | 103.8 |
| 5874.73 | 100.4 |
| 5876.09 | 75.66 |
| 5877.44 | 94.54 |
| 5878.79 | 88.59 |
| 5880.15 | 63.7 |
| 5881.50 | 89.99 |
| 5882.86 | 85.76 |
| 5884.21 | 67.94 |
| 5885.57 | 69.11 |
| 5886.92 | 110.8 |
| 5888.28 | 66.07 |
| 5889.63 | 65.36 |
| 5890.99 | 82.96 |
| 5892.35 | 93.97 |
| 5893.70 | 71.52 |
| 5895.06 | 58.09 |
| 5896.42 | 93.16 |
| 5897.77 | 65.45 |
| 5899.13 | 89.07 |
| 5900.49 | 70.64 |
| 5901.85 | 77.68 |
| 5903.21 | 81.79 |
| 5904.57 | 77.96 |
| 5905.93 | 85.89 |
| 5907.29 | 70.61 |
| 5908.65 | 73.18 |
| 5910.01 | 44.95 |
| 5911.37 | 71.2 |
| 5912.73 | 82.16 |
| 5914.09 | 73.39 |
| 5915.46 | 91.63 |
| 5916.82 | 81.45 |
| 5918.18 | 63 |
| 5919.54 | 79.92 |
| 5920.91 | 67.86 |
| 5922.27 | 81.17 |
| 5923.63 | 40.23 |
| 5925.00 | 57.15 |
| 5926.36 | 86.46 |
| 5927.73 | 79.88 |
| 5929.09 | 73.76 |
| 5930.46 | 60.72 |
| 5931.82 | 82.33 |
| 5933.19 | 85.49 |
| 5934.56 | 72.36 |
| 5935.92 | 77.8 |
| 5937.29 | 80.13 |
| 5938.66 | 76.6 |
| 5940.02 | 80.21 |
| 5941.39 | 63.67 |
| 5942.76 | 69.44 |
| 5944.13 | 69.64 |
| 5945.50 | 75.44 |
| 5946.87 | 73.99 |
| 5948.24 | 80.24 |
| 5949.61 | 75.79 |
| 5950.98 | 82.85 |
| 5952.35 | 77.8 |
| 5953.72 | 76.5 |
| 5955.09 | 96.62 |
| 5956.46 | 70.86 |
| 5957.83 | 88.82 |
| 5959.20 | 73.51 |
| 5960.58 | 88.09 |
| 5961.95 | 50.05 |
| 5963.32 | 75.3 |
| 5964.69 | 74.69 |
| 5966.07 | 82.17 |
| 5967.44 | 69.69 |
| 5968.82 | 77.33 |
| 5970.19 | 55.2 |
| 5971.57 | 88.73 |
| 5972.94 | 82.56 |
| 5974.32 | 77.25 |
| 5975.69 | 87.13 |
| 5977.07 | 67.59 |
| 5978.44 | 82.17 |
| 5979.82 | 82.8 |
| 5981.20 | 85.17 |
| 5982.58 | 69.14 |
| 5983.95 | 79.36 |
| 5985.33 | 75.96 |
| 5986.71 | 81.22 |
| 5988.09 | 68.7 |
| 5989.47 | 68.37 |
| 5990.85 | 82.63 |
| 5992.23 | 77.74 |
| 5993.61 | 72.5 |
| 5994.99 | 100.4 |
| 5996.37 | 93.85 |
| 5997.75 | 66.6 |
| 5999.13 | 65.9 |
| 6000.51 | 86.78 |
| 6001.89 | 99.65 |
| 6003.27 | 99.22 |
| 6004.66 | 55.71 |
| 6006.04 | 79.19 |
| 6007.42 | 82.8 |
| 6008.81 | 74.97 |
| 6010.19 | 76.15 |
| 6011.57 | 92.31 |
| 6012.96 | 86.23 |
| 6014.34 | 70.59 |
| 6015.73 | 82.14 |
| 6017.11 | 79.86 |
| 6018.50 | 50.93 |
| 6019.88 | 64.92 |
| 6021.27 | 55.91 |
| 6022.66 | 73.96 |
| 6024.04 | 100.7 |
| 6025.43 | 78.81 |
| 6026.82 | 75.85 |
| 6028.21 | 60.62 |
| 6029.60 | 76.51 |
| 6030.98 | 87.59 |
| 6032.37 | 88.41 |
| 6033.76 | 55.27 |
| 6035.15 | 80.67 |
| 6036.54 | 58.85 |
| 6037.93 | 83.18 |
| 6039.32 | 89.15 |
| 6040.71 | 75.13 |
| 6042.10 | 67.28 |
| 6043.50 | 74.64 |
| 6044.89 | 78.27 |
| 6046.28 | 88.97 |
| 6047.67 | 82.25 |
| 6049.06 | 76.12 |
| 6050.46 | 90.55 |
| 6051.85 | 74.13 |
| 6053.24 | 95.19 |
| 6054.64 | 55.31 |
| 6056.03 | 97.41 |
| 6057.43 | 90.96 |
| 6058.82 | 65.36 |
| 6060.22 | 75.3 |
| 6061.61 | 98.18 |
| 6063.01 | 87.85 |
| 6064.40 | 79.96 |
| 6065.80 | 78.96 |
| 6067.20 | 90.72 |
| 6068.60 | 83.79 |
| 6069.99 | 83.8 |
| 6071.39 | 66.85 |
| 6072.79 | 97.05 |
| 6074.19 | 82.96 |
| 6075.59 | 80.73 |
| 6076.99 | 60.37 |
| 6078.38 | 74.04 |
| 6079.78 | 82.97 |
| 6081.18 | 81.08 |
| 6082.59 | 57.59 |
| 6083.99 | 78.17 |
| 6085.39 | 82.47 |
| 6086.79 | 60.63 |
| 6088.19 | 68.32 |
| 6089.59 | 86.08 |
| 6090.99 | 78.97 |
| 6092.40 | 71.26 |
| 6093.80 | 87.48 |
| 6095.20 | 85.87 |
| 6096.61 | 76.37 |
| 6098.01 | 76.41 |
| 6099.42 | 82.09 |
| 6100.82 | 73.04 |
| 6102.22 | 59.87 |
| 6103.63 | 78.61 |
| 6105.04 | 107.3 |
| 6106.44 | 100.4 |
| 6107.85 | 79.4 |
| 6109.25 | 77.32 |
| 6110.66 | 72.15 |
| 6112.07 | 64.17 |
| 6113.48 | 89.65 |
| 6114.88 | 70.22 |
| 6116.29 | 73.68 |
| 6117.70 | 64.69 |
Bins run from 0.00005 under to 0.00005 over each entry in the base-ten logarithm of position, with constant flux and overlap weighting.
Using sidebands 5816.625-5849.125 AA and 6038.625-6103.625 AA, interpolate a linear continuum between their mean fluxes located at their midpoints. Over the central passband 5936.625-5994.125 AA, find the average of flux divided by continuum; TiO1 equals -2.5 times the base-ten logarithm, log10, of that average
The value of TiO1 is 0.05 mag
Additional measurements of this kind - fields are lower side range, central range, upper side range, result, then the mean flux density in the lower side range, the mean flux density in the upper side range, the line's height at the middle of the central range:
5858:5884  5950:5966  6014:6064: 0.02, 81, 77.5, 79.2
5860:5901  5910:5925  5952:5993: 0.11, 79.8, 77.1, 78.7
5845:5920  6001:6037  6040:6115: 0.04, 79.4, 79.3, 79.3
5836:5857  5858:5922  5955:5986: 0.04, 83.5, 77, 81.2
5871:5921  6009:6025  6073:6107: 0.03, 78.1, 78.2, 78.2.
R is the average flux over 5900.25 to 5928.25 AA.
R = 73.2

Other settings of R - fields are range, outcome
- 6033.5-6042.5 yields 73.8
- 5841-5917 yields 80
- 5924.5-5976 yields 76.2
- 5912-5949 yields 74.3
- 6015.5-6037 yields 73.2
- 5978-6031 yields 77.9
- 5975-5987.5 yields 78.9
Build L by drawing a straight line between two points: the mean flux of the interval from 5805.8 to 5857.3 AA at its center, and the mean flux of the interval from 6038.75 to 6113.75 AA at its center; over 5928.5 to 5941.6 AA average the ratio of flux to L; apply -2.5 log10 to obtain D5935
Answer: 0.09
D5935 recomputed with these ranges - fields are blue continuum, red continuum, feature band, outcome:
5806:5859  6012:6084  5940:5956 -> 0.06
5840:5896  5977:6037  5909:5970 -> 0.07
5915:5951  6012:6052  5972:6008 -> -0.06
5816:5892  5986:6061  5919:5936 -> 0.11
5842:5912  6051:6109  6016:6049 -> 0.06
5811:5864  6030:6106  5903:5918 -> 0.10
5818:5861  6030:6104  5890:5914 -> 0.08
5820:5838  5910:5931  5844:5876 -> -0.06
